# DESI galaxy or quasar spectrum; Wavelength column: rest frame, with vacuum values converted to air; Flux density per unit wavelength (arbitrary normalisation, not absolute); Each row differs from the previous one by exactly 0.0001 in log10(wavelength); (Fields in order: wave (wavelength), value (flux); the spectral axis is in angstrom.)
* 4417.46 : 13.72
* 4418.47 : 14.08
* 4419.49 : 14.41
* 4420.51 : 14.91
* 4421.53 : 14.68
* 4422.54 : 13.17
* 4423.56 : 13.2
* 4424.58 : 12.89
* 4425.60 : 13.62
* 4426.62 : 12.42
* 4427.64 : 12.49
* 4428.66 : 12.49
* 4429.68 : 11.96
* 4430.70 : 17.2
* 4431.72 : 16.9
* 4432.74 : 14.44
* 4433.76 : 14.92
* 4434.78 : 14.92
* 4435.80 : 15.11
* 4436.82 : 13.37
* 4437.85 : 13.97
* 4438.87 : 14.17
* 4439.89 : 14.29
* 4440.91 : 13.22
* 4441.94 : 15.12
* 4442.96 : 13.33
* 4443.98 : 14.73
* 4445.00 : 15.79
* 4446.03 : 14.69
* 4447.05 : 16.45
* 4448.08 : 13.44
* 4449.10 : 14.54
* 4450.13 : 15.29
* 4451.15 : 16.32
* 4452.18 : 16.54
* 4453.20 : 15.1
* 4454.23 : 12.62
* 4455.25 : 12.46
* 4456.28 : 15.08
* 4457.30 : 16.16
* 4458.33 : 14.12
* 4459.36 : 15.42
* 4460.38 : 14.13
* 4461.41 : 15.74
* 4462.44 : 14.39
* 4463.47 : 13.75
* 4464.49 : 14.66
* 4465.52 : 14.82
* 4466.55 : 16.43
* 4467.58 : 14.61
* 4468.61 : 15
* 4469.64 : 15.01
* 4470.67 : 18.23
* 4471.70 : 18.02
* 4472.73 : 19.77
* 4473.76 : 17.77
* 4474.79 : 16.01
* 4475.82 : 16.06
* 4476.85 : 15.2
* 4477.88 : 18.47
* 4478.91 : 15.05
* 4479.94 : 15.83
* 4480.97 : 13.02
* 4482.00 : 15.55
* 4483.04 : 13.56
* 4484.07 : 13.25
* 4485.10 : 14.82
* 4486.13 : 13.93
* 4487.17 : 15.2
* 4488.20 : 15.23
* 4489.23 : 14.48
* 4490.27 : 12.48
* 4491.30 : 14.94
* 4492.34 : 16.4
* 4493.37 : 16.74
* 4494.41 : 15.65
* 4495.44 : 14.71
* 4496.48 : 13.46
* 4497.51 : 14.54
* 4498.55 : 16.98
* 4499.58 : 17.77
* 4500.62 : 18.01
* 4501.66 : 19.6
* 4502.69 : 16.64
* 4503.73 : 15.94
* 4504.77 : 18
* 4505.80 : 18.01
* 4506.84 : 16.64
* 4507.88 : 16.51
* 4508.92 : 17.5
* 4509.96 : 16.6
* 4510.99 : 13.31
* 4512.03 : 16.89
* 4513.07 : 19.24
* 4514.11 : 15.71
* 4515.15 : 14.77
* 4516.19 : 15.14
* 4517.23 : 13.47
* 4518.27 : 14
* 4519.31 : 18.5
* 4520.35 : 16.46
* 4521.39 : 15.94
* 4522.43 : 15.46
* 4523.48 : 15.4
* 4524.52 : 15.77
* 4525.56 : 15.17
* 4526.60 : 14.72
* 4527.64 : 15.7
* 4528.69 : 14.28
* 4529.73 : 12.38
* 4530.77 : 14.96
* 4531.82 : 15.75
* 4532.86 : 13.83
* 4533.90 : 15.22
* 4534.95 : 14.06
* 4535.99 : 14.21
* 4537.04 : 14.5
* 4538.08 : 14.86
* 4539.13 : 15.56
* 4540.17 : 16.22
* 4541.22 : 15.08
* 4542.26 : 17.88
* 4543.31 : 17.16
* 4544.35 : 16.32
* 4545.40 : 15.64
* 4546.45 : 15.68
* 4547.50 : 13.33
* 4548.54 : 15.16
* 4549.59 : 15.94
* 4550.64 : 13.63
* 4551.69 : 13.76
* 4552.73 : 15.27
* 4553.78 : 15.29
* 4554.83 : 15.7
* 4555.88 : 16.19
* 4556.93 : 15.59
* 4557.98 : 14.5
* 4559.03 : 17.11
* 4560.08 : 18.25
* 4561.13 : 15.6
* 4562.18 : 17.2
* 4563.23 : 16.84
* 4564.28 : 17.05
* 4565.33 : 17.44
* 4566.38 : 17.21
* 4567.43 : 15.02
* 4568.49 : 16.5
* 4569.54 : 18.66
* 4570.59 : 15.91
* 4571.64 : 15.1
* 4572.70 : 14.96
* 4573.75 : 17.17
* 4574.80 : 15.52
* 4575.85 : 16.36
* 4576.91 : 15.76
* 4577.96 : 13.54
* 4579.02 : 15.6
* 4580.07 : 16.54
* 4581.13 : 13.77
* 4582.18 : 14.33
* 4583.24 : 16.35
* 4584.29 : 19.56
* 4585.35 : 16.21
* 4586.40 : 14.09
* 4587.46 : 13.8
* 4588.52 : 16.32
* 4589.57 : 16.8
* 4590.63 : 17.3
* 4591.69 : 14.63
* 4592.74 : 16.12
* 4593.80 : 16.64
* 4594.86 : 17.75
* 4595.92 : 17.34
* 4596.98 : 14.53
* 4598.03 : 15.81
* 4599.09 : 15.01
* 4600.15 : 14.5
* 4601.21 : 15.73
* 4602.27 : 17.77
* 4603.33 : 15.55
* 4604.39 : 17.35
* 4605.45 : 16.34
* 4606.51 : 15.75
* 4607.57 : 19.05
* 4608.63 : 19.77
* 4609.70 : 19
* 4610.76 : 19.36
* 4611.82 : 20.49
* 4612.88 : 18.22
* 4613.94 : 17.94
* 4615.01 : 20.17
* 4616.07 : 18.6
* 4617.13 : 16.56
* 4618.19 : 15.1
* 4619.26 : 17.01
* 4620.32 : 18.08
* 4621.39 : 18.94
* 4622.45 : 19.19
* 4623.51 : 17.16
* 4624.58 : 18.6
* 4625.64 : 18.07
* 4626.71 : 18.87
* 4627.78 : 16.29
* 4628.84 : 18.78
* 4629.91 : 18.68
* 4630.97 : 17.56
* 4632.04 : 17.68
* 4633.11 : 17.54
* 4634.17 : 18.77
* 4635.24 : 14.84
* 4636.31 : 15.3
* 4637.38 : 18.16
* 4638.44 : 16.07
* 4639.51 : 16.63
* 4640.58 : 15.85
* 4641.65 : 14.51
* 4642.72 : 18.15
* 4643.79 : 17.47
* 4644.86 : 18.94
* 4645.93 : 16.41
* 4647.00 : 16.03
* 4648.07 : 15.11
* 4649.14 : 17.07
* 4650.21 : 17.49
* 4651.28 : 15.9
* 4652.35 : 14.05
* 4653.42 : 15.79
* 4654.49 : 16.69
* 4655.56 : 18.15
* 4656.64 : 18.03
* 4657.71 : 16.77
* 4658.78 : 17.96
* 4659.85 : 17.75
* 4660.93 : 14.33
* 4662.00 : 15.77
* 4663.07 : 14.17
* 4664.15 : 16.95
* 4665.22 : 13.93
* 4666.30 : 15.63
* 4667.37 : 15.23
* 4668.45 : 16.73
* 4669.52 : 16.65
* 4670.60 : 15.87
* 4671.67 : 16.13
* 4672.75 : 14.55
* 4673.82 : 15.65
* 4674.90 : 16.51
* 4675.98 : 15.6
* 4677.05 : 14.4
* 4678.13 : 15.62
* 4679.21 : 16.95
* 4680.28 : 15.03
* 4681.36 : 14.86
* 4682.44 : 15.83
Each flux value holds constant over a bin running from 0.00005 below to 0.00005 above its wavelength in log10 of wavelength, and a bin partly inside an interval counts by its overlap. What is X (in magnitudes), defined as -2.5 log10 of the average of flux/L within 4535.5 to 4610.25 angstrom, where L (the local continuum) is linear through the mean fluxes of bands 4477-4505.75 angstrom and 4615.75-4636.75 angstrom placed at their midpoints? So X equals 0.05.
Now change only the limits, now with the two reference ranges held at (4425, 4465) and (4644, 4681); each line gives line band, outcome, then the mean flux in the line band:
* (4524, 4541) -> 0.02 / 14.8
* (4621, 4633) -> -0.15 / 18.1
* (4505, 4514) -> -0.13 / 16.8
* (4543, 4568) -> -0.04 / 15.9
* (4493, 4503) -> -0.10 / 16.4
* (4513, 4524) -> -0.04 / 15.7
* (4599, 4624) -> -0.12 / 17.7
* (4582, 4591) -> -0.04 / 16.1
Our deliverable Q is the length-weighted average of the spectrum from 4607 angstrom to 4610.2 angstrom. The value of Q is 19.2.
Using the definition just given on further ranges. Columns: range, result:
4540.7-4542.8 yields 16.5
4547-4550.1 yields 14.8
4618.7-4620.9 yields 17.5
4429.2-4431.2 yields 14.6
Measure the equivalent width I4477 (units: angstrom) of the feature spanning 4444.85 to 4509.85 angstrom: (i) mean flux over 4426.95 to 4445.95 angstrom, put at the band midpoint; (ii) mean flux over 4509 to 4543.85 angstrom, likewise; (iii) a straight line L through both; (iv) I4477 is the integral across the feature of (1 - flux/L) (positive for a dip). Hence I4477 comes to -3.3 angstrom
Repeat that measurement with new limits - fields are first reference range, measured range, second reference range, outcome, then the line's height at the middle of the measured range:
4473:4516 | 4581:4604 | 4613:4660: 1.2 angstrom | 16.8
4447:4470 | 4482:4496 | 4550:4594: 0.4 angstrom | 15.1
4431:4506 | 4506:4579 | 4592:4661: 2.3 angstrom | 16.2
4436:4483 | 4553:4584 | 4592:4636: 1.3 angstrom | 16.8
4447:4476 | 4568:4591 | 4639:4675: 0.0 angstrom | 15.9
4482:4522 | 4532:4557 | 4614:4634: 2.0 angstrom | 16.6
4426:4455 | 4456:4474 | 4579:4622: -1.0 angstrom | 14.8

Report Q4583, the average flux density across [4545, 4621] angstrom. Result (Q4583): 16.4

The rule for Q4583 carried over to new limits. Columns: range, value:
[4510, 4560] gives 15.4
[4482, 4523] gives 15.8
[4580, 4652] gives 17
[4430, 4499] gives 15.1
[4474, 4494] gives 15.1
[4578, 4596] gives 16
